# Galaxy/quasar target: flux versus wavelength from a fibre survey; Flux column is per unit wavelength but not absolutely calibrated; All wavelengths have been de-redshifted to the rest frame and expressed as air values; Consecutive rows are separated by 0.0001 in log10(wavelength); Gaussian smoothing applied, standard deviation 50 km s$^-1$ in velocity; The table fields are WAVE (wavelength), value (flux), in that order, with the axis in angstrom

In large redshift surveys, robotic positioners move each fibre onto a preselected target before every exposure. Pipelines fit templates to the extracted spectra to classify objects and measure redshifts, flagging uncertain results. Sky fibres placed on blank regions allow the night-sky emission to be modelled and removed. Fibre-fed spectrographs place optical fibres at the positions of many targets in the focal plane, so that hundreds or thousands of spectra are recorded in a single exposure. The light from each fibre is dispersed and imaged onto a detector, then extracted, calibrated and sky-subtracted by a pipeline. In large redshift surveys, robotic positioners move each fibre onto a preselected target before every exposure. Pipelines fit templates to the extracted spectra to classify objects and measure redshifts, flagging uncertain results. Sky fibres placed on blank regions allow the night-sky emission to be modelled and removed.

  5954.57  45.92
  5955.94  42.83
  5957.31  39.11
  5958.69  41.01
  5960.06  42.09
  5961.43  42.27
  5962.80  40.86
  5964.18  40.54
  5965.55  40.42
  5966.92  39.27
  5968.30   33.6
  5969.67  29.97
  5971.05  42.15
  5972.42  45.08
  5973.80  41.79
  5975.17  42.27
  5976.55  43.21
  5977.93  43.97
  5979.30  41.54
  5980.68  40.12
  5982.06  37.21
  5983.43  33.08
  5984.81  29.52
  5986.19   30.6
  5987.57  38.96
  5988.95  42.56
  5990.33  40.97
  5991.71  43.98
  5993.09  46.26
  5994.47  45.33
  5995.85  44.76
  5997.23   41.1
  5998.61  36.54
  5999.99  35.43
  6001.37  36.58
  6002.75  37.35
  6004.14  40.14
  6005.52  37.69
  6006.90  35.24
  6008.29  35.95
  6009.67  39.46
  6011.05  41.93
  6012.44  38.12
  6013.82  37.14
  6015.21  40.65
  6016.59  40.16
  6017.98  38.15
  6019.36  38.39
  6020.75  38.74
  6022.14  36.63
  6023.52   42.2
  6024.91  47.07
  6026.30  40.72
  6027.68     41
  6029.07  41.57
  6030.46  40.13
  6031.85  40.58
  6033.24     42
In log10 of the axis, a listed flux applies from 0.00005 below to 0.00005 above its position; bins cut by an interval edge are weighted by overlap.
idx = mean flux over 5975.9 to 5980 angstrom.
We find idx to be 42.9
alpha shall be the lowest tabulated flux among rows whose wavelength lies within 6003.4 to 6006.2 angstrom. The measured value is 37.69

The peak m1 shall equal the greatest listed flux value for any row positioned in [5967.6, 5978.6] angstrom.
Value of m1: 45.08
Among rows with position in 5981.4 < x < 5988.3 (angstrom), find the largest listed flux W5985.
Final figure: 38.96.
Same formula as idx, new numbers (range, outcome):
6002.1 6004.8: 38.6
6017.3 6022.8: 38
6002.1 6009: 37.3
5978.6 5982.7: 39.7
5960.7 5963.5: 41.5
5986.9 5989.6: 40.7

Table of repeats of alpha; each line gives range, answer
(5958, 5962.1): 41.01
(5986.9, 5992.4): 38.96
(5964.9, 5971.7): 29.97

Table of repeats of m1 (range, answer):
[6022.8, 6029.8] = 47.07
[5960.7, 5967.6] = 42.27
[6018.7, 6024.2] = 42.2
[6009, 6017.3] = 41.93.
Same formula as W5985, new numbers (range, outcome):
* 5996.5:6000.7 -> 41.1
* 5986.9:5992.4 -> 43.98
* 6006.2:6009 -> 35.95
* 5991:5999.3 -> 46.26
